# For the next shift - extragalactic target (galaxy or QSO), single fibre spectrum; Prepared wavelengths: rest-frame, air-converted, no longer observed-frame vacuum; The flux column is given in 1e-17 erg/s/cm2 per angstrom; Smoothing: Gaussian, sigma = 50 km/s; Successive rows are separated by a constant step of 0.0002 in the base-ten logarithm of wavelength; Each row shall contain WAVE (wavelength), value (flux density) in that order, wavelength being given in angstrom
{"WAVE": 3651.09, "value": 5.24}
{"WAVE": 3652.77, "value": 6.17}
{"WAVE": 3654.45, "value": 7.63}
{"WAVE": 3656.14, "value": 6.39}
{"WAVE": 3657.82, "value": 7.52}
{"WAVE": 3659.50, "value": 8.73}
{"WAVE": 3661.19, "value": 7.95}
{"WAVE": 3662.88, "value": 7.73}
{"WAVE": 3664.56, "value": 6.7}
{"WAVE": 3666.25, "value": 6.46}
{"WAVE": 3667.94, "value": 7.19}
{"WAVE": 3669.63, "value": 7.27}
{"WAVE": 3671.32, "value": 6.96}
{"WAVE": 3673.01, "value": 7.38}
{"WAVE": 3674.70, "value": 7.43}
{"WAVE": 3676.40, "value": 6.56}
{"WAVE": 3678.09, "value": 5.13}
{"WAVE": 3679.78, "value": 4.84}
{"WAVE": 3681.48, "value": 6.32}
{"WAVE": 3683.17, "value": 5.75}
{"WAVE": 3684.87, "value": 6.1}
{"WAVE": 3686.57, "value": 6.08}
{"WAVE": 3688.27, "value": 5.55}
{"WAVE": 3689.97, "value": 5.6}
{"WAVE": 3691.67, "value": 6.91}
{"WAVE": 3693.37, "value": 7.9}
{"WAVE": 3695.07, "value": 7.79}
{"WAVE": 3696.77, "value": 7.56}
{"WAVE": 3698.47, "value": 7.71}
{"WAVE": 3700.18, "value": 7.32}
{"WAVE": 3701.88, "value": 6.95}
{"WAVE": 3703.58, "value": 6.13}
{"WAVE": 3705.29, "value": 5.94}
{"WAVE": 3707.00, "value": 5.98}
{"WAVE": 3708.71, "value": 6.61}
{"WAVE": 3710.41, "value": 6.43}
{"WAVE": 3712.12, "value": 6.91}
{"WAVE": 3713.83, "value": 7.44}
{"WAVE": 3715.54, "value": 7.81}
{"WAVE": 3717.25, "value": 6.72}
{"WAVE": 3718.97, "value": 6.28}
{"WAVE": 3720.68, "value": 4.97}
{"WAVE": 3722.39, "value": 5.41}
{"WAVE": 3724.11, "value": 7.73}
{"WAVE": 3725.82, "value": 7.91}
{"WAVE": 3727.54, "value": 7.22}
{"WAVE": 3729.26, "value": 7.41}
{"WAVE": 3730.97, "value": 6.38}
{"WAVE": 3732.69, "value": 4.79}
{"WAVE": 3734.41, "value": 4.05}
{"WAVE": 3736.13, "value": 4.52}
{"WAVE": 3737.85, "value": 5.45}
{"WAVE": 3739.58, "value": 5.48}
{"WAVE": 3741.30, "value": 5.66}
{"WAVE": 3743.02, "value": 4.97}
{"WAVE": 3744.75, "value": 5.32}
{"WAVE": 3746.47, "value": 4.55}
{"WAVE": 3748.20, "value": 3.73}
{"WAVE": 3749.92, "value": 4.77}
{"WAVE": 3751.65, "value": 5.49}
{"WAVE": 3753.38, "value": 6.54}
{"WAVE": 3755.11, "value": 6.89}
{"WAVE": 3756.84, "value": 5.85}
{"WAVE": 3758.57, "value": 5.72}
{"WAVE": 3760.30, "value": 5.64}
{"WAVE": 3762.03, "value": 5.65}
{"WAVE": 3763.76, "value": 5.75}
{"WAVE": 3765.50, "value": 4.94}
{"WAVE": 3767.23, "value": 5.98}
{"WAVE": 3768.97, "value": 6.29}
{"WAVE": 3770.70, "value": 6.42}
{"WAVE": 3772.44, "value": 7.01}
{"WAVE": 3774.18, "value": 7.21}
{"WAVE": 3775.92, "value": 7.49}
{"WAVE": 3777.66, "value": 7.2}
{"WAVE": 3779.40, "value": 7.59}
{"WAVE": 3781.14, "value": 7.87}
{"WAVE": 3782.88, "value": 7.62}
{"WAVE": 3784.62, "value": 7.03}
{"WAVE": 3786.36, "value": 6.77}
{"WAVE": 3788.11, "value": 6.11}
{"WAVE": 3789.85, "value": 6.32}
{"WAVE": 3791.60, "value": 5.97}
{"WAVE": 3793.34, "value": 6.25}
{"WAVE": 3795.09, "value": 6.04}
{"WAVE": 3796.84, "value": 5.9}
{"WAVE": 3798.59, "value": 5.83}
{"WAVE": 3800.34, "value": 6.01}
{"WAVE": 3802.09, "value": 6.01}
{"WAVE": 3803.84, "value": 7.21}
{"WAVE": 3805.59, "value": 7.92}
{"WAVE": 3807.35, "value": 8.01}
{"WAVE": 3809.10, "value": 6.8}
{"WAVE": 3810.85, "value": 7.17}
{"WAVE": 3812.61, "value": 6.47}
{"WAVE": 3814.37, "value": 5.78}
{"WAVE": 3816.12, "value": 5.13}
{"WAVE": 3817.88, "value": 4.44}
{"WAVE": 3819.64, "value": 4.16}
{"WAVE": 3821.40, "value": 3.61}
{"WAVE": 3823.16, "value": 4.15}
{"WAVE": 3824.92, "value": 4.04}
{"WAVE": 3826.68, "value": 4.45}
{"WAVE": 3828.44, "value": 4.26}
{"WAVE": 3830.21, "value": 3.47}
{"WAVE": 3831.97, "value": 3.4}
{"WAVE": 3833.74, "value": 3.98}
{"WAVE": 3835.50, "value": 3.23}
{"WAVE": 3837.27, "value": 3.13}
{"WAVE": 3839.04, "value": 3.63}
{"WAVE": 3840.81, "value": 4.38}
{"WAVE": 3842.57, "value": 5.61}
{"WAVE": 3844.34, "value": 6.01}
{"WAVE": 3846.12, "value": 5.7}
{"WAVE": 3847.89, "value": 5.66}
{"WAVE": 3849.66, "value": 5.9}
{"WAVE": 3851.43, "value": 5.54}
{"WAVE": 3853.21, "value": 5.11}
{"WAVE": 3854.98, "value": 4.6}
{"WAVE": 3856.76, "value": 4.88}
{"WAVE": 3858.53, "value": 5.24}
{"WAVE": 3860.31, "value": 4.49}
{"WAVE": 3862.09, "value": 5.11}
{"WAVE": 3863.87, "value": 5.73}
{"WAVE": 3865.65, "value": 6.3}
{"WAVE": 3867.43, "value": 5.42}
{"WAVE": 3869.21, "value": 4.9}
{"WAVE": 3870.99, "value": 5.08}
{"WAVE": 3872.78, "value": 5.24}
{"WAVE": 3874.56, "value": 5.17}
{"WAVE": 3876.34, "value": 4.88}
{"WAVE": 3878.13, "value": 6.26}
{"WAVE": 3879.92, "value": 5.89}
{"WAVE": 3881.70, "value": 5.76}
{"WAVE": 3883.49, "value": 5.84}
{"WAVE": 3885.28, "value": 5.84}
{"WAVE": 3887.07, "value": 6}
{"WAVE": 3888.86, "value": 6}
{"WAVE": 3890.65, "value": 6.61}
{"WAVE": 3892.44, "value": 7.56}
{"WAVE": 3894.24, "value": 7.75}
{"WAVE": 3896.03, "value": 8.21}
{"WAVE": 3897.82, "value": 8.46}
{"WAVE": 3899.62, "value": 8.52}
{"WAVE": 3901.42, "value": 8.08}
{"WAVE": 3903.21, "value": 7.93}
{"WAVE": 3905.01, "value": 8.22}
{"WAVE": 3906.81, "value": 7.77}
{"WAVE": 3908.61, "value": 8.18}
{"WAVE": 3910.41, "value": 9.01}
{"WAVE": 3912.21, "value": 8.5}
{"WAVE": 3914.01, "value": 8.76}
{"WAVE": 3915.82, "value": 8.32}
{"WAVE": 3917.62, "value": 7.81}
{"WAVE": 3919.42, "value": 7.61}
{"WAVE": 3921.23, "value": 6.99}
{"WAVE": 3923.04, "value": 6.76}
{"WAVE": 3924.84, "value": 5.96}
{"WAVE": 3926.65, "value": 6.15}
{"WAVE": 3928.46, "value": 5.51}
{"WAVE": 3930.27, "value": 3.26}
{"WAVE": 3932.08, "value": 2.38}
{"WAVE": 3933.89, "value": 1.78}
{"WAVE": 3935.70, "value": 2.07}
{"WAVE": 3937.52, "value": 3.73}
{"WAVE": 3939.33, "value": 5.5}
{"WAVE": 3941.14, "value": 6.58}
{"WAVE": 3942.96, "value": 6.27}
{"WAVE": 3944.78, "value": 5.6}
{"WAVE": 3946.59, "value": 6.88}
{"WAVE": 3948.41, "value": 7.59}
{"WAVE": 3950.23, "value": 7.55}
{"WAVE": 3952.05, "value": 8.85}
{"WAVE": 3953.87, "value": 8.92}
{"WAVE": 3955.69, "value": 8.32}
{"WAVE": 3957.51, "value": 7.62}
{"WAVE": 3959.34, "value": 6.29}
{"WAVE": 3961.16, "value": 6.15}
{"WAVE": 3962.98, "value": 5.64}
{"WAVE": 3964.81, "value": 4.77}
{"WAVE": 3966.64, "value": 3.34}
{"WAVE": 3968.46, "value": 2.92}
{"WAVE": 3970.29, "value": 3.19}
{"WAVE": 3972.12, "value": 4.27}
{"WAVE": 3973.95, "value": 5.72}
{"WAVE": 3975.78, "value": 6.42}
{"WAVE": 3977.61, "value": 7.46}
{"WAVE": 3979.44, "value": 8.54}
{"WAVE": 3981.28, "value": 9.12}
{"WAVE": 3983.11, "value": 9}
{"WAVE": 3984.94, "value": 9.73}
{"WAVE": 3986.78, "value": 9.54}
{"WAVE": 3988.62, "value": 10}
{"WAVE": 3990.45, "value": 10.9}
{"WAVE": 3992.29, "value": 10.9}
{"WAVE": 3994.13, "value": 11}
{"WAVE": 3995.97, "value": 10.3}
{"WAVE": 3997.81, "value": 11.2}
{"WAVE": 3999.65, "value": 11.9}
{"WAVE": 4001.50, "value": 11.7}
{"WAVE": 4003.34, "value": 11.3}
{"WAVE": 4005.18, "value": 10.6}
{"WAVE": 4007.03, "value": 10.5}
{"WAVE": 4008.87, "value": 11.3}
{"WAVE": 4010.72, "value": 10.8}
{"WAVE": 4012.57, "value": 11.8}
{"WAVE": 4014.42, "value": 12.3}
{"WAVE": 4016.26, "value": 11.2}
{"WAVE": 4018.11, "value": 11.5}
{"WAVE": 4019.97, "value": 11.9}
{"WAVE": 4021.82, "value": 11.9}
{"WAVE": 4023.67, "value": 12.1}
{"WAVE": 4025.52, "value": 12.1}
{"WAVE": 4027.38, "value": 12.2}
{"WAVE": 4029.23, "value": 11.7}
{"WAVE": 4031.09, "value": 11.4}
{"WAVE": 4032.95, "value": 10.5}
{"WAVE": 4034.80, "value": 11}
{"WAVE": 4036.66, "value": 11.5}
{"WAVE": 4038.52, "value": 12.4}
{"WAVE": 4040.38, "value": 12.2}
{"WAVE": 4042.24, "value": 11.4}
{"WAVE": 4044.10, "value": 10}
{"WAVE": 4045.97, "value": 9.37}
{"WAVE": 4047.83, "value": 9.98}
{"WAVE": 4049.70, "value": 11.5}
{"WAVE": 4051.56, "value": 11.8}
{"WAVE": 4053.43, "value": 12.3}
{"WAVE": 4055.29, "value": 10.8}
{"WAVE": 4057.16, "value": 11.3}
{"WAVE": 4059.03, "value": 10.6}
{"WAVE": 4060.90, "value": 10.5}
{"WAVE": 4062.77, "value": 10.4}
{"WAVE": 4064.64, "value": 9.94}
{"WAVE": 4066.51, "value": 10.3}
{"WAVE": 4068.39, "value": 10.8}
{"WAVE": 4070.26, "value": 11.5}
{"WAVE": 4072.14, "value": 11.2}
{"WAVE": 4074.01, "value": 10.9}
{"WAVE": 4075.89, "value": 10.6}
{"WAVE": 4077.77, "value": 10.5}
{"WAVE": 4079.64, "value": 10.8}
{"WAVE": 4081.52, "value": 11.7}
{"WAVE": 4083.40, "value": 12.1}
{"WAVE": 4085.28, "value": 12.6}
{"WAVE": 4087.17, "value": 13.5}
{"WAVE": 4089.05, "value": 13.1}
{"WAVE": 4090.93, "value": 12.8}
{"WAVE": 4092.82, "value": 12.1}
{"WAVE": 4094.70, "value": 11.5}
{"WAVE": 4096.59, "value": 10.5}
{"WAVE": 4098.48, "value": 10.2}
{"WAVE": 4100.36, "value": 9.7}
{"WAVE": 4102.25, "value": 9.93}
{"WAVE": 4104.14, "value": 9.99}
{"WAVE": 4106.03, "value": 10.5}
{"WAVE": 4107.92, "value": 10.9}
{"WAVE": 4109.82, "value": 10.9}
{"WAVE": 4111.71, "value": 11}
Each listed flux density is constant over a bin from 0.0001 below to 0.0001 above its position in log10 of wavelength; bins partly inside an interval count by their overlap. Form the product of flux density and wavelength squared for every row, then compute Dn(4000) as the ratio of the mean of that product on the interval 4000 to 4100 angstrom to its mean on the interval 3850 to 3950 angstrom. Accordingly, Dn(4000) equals 2.0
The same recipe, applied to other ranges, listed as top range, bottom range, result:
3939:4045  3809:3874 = 2.04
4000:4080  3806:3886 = 2.41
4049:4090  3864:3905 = 1.92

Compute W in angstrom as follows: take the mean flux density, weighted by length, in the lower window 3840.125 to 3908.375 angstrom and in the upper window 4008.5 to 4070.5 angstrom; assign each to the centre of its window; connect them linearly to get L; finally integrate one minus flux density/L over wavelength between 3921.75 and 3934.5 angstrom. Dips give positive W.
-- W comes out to 5.1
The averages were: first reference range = 6.13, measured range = 4.68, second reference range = 11.2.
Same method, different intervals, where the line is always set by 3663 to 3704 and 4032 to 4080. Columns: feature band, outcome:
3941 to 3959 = 4.3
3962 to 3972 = 6.0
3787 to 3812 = 4.6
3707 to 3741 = 4.1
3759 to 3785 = 3.6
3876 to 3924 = 9.5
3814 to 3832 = 8.7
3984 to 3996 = -0.2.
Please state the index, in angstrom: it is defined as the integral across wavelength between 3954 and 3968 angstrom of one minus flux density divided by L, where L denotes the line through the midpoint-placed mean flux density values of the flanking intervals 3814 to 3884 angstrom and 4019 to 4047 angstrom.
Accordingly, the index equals 4.4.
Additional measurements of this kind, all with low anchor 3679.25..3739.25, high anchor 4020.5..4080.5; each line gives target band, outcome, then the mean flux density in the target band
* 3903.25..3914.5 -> 1.0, 8.36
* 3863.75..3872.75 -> 3.3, 5.44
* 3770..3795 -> 1.8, 6.89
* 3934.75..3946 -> 5.4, 5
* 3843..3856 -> 4.4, 5.5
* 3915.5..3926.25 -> 2.5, 7.13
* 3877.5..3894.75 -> 4.9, 6.32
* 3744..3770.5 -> 5.7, 5.57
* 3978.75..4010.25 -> -0.3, 10.5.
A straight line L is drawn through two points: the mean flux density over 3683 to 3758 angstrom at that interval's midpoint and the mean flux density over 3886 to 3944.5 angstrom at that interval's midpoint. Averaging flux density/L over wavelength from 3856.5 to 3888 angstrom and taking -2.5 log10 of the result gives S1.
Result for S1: 0.193 mag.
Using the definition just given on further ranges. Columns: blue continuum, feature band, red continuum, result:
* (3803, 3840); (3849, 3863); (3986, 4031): 0.20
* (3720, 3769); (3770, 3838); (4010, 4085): 0.15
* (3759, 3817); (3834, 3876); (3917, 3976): 0.22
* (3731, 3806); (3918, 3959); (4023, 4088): 0.45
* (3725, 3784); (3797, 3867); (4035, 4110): 0.36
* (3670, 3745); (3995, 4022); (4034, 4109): -0.10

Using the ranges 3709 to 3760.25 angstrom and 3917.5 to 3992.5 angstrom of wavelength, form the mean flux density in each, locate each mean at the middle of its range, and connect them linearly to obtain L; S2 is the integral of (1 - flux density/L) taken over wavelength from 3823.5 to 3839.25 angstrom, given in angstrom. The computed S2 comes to 6.18 angstrom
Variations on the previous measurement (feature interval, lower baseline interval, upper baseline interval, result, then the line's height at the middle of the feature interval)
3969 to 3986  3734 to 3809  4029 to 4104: 4.72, 9.64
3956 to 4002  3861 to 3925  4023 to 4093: 6.94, 9.19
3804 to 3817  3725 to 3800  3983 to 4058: 0.44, 7.03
